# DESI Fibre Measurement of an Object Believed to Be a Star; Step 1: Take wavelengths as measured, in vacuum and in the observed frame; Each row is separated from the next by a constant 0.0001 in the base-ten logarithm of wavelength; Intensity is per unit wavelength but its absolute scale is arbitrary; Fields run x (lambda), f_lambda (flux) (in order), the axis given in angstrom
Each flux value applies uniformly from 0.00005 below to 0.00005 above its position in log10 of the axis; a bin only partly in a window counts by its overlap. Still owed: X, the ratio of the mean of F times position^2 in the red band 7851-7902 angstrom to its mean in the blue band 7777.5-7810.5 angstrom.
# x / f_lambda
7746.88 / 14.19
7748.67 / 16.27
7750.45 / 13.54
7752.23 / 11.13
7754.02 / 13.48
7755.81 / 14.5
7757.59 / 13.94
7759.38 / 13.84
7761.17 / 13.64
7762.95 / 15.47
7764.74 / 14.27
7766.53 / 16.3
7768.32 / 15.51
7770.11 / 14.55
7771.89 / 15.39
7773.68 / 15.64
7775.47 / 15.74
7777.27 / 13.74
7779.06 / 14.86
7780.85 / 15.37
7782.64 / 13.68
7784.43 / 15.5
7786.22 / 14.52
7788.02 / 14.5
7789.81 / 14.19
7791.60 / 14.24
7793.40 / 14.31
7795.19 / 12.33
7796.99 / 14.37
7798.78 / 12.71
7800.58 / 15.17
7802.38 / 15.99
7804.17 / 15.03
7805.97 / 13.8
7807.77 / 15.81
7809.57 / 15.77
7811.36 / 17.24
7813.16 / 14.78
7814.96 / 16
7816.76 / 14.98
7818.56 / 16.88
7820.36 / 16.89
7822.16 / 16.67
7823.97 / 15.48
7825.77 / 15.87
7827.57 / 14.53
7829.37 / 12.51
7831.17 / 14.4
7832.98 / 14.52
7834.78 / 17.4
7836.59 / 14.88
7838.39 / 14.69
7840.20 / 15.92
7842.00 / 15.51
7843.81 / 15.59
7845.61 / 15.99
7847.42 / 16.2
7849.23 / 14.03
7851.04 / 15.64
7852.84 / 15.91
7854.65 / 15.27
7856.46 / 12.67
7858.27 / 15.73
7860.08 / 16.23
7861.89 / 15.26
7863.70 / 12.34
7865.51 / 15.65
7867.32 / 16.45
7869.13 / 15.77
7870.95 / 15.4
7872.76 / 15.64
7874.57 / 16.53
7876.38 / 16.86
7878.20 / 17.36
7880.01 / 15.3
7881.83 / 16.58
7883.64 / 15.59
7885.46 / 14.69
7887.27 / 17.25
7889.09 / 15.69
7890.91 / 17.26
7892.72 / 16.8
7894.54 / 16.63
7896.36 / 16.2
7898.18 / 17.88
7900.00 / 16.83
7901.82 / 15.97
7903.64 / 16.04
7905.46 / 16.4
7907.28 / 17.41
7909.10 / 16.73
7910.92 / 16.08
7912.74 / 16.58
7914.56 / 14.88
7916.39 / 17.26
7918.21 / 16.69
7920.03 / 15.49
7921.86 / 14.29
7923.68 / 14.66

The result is 1.12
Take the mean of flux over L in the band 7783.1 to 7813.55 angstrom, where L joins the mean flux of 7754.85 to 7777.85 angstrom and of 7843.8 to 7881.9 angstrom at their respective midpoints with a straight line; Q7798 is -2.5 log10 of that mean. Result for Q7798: 0.03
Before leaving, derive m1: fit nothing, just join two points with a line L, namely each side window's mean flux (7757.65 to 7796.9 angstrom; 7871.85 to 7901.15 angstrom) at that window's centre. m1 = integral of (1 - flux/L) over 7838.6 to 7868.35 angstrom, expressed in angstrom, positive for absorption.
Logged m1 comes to 1.2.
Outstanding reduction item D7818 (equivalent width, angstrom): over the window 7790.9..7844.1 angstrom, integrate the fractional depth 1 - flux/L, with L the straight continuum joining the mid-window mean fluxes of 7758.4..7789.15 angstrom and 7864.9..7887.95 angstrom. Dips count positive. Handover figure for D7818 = 0.80 angstrom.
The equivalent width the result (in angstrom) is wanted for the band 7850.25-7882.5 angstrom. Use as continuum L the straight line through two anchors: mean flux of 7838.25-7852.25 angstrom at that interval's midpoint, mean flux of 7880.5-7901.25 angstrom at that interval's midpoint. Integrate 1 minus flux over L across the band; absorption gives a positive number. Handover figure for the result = 0.7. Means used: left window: 15.5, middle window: 15.6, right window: 16.5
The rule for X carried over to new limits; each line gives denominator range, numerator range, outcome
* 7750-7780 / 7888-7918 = 1.19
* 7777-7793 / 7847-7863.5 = 1.05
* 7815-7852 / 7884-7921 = 1.08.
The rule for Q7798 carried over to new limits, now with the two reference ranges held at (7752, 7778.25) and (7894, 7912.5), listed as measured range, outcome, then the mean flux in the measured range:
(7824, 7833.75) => 0.075 mag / 14.5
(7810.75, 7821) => -0.053 mag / 16.1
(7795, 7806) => 0.054 mag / 14.3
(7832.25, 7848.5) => 0.004 mag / 15.6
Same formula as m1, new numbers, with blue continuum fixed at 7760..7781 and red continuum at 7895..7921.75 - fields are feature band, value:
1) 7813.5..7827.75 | -0.4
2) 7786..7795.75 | 0.8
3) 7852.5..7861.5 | 0.4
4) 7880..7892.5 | 0.0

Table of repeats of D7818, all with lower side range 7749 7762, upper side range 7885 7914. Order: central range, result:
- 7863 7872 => 0.39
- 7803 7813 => -0.57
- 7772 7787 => -0.91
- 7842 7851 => -0.02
